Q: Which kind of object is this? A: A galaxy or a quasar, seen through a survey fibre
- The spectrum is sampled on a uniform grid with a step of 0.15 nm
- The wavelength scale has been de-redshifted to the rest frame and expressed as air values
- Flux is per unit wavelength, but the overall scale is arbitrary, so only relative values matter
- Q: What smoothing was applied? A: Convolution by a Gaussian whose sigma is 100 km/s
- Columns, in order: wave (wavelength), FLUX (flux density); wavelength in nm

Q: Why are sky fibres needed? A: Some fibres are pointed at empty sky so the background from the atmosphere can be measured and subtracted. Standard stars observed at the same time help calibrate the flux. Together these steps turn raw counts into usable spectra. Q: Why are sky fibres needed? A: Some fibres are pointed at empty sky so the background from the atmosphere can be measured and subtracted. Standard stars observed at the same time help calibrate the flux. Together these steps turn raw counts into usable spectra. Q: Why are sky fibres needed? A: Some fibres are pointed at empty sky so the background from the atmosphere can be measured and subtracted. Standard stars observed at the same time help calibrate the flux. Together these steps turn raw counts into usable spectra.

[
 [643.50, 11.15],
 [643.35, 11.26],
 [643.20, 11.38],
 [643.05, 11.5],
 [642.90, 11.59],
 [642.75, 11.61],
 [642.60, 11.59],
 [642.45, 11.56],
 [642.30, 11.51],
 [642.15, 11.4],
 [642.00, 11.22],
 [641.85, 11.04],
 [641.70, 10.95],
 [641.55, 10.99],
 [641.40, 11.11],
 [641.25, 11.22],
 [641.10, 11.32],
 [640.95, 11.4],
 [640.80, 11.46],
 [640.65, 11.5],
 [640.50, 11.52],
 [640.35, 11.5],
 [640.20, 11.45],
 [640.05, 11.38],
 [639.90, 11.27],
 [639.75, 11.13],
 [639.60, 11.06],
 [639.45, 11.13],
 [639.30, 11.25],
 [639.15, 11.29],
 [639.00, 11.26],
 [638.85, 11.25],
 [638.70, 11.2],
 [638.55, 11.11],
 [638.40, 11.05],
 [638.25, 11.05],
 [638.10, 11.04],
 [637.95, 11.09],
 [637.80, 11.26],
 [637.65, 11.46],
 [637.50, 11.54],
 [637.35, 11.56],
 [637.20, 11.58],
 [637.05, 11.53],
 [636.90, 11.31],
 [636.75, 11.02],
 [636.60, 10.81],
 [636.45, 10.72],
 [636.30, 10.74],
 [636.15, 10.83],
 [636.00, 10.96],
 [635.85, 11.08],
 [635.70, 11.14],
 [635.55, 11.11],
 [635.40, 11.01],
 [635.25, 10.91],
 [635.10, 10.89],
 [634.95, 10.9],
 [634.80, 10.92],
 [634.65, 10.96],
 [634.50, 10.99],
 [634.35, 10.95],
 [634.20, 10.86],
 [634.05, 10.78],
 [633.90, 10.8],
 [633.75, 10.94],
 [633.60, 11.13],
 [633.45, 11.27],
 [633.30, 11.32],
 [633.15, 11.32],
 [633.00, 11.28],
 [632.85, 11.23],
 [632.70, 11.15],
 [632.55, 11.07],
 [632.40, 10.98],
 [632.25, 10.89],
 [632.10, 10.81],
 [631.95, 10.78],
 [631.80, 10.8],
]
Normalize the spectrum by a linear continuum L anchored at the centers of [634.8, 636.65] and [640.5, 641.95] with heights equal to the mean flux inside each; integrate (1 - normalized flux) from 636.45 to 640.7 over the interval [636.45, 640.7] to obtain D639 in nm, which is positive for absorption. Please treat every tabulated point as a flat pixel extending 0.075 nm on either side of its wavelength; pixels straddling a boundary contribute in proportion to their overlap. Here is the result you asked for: -0.07 nm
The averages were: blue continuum 10.9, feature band 11.3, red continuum 11.2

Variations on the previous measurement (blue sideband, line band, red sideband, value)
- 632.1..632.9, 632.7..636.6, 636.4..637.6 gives 0.05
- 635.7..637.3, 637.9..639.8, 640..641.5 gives 0.02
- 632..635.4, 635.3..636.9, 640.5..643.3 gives 0.02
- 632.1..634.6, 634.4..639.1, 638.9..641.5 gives 0.03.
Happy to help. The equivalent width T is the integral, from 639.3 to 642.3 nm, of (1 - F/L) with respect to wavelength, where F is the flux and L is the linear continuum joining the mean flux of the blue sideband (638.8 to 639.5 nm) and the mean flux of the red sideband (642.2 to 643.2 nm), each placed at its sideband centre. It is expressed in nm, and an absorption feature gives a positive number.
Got 0.029 nm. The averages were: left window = 11.2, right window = 11.5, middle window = 11.3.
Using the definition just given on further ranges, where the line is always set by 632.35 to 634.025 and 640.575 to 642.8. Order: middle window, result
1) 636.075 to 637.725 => 0.003 nm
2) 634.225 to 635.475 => 0.025 nm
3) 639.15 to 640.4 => 0.001 nm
